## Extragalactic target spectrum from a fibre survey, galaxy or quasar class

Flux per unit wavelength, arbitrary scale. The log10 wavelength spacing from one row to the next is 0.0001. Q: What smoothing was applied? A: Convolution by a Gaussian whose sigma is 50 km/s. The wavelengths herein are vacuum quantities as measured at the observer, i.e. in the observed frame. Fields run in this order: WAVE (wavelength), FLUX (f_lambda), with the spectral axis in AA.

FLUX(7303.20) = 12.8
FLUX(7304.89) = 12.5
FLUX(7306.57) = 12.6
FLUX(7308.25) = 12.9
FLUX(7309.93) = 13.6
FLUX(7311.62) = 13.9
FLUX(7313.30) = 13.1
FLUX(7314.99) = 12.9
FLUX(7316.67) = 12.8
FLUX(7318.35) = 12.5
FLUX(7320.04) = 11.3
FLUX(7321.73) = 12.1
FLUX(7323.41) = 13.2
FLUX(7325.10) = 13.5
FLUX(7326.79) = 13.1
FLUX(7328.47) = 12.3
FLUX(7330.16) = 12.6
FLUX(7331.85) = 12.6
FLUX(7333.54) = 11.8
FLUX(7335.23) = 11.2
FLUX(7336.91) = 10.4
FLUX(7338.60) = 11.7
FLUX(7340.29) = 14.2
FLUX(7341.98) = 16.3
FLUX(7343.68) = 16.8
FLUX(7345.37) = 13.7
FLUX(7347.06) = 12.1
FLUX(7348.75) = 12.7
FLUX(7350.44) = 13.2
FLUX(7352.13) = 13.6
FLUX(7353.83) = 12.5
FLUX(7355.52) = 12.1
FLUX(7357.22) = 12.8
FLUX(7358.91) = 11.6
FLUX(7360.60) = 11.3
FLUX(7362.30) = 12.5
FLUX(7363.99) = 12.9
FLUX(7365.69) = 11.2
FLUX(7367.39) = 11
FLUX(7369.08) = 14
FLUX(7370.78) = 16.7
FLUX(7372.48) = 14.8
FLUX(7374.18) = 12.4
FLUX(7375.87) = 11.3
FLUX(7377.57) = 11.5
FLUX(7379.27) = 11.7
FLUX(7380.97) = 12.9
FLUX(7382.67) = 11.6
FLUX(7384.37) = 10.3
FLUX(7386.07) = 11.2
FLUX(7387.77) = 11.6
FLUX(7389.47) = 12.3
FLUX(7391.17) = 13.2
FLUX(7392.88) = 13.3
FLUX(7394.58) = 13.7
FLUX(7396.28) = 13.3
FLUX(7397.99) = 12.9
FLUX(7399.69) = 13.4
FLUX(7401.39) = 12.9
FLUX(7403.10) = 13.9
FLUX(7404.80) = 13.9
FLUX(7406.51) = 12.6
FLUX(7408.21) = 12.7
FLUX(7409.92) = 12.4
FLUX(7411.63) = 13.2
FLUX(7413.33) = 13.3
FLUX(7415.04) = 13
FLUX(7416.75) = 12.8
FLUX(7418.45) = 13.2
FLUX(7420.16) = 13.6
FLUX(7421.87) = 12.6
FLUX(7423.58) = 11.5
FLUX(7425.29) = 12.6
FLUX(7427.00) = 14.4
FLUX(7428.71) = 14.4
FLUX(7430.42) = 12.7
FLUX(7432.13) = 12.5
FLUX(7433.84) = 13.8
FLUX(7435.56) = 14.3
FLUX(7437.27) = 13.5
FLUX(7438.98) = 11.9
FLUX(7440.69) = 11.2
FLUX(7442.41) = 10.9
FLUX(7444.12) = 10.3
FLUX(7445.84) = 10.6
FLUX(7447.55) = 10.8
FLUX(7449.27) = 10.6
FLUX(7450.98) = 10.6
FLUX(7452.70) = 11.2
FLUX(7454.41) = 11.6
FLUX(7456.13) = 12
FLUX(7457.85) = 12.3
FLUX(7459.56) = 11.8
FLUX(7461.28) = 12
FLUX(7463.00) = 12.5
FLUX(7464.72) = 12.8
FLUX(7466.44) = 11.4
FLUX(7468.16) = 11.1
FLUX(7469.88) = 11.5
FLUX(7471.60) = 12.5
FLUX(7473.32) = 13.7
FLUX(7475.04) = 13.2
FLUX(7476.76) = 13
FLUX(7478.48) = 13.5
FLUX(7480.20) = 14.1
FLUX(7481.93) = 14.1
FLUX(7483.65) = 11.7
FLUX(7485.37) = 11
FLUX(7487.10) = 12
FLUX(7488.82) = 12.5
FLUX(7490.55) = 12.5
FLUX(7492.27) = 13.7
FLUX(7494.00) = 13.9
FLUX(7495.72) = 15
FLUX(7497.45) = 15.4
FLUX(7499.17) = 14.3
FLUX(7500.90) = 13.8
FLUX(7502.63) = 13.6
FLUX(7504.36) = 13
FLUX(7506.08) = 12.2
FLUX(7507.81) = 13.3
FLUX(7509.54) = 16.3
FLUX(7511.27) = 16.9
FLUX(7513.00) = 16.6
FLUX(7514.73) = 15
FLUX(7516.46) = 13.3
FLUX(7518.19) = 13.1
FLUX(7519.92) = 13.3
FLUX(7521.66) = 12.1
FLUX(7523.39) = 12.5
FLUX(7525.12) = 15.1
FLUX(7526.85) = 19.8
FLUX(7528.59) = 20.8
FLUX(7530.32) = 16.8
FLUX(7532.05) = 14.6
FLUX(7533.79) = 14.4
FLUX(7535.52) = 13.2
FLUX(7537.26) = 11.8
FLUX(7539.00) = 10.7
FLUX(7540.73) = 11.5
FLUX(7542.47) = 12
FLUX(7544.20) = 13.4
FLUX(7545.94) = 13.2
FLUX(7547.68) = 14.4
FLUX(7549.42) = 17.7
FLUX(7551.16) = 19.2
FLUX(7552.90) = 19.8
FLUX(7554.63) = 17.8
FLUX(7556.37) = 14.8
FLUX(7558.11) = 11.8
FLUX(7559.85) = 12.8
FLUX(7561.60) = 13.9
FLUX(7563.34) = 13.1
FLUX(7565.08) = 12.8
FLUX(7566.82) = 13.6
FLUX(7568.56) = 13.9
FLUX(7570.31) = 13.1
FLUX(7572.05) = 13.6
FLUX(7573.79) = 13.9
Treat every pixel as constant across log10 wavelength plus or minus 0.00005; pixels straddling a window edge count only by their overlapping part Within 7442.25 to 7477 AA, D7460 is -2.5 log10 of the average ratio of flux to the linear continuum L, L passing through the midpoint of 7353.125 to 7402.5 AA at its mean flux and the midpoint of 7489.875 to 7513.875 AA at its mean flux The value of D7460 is 0.17 mag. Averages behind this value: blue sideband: 12.5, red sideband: 14.3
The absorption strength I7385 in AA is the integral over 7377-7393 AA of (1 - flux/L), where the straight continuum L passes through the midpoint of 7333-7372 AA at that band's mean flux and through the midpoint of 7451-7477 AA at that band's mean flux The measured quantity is 0.97 AA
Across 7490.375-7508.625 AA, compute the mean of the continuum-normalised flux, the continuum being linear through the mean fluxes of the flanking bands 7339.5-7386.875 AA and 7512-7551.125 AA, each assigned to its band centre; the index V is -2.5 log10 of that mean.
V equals 0.03 mag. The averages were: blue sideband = 12.8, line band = 13.8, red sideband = 14.4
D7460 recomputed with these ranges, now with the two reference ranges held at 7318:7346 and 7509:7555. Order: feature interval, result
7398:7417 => 0.05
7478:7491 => 0.15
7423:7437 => 0.05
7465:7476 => 0.17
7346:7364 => 0.06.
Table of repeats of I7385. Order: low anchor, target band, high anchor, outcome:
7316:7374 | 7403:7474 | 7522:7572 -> 6.6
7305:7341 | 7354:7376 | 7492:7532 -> 0.6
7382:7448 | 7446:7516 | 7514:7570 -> 3.3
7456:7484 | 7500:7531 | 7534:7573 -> -3.4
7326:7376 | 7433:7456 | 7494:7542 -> 3.4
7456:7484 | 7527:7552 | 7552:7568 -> -1.2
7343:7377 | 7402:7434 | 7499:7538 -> 1.1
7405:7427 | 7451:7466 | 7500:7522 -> 1.7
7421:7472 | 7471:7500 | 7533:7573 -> -1.2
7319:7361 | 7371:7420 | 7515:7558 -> 2.1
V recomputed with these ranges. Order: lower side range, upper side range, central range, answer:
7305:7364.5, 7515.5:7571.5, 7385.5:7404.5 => 0.03 mag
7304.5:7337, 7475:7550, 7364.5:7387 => 0.05 mag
